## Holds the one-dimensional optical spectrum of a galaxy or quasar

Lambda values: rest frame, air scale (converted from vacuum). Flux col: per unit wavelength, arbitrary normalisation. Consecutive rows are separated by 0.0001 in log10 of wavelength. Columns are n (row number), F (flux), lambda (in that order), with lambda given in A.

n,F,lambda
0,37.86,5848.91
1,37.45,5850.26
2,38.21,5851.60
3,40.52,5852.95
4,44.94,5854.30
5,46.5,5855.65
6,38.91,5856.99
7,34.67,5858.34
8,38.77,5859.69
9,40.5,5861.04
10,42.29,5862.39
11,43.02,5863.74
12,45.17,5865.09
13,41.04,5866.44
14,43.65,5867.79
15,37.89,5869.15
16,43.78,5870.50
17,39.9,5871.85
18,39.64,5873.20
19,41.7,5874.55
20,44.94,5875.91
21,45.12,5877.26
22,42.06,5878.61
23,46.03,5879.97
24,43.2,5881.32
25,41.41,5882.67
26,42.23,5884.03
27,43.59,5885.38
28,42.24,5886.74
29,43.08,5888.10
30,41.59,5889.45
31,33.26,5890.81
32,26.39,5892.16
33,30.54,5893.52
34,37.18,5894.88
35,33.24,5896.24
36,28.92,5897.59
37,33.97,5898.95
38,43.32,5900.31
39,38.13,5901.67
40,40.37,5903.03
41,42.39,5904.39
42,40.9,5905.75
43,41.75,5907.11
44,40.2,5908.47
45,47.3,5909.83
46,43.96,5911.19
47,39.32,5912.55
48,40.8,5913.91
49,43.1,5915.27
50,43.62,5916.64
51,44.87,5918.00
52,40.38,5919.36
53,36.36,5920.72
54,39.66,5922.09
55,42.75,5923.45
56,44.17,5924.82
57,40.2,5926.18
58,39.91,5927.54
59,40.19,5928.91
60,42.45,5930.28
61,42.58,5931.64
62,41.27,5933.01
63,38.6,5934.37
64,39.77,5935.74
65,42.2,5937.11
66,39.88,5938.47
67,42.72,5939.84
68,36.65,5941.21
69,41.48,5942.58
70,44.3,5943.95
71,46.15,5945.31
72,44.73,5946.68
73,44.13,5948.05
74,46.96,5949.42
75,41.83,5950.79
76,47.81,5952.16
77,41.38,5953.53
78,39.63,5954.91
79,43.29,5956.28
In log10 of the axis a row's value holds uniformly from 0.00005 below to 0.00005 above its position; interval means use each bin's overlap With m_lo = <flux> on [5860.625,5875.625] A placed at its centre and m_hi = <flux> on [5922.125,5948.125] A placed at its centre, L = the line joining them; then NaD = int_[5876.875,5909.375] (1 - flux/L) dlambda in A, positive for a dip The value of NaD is 2.0 A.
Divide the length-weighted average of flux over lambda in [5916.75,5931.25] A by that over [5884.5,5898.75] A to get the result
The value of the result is 1.14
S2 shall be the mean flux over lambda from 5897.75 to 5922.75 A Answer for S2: 40.9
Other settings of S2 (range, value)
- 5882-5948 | 40.3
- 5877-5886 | 43.3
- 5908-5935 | 41.6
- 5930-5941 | 41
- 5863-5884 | 42.6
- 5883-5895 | 37.9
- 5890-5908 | 36.3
